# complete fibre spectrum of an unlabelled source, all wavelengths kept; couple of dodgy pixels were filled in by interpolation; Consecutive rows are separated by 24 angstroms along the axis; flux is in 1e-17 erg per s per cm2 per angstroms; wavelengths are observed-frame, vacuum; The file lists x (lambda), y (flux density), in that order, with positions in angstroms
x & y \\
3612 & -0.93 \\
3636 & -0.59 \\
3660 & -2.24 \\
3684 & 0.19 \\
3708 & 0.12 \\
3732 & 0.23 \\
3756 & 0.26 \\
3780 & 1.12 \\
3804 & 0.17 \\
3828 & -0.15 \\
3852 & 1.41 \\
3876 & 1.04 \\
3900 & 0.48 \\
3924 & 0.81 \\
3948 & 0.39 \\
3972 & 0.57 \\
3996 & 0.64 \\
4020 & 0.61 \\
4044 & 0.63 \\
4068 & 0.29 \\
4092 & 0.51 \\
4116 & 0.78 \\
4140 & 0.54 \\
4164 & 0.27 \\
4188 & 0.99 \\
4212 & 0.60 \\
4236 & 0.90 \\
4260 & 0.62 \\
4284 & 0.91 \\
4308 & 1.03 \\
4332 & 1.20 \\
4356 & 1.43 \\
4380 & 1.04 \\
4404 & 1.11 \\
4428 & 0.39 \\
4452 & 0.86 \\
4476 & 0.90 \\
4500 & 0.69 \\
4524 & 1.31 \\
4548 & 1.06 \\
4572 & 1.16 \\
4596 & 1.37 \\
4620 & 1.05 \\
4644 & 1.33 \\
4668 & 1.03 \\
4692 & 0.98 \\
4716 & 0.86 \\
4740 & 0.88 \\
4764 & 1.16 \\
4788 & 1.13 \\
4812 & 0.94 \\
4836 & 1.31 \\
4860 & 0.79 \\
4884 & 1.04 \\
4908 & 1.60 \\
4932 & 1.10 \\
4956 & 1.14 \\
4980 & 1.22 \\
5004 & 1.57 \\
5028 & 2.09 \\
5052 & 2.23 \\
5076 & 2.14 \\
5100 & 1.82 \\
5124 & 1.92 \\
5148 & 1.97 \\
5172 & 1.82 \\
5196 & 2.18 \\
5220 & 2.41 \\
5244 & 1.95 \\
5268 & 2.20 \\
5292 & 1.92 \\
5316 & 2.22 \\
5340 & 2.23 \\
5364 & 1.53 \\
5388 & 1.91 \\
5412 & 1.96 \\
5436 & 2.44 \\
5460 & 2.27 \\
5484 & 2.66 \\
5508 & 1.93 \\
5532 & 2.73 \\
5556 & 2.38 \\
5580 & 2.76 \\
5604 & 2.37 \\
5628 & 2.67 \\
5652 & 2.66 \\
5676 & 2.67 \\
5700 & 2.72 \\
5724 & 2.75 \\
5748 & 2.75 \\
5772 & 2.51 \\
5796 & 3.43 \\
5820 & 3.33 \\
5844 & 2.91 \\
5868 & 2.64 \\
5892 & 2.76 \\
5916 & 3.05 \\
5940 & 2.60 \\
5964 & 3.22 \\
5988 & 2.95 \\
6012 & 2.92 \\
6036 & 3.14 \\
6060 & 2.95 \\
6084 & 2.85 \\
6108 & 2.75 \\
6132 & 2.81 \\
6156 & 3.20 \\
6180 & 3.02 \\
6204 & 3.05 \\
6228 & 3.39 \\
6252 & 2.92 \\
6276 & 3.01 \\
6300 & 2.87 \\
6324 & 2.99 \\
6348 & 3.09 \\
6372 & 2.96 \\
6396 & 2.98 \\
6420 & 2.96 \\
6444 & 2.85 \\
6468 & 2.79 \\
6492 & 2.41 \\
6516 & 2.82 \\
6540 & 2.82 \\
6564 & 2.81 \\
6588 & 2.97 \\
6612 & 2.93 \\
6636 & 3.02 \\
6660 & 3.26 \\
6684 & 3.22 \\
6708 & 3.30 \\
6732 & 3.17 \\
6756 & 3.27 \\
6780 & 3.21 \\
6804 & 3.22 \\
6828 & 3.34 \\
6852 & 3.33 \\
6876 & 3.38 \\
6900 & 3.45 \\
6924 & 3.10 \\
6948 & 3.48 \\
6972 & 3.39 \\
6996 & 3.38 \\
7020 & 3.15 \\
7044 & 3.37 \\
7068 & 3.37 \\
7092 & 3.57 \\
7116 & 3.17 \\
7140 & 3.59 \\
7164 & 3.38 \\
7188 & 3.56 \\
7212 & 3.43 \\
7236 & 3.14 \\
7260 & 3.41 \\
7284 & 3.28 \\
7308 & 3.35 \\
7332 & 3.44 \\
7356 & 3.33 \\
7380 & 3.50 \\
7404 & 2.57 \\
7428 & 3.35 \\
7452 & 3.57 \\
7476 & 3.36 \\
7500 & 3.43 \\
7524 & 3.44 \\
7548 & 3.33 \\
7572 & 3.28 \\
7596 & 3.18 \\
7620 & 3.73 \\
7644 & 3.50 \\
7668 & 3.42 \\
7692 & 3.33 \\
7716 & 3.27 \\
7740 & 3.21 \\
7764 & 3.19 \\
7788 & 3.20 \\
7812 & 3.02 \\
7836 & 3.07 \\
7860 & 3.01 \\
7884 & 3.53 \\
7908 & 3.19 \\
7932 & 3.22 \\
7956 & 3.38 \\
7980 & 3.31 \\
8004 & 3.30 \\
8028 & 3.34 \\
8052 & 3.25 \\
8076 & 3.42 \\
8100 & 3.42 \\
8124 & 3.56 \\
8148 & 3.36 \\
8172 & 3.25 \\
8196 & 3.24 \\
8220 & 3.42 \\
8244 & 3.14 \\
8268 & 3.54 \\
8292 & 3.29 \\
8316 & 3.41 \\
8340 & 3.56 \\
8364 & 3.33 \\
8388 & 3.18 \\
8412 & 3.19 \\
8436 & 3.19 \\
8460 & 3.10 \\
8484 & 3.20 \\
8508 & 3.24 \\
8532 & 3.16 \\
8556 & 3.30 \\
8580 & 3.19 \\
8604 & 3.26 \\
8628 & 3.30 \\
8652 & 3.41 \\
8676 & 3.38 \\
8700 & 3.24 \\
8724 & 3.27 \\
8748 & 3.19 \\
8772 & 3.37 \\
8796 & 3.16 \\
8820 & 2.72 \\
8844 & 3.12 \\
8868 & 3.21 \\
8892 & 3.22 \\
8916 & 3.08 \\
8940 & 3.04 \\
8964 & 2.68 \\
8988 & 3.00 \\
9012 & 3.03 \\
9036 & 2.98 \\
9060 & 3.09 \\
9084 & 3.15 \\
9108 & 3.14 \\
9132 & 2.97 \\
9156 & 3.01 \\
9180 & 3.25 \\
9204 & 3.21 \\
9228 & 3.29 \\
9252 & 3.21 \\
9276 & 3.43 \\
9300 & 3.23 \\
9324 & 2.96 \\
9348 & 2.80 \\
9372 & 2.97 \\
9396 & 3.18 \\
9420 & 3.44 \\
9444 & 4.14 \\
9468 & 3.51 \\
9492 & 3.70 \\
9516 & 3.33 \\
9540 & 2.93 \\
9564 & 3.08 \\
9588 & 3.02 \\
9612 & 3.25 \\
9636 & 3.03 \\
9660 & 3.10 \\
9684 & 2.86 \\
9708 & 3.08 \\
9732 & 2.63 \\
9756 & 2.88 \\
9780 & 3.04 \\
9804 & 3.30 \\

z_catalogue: 0.26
